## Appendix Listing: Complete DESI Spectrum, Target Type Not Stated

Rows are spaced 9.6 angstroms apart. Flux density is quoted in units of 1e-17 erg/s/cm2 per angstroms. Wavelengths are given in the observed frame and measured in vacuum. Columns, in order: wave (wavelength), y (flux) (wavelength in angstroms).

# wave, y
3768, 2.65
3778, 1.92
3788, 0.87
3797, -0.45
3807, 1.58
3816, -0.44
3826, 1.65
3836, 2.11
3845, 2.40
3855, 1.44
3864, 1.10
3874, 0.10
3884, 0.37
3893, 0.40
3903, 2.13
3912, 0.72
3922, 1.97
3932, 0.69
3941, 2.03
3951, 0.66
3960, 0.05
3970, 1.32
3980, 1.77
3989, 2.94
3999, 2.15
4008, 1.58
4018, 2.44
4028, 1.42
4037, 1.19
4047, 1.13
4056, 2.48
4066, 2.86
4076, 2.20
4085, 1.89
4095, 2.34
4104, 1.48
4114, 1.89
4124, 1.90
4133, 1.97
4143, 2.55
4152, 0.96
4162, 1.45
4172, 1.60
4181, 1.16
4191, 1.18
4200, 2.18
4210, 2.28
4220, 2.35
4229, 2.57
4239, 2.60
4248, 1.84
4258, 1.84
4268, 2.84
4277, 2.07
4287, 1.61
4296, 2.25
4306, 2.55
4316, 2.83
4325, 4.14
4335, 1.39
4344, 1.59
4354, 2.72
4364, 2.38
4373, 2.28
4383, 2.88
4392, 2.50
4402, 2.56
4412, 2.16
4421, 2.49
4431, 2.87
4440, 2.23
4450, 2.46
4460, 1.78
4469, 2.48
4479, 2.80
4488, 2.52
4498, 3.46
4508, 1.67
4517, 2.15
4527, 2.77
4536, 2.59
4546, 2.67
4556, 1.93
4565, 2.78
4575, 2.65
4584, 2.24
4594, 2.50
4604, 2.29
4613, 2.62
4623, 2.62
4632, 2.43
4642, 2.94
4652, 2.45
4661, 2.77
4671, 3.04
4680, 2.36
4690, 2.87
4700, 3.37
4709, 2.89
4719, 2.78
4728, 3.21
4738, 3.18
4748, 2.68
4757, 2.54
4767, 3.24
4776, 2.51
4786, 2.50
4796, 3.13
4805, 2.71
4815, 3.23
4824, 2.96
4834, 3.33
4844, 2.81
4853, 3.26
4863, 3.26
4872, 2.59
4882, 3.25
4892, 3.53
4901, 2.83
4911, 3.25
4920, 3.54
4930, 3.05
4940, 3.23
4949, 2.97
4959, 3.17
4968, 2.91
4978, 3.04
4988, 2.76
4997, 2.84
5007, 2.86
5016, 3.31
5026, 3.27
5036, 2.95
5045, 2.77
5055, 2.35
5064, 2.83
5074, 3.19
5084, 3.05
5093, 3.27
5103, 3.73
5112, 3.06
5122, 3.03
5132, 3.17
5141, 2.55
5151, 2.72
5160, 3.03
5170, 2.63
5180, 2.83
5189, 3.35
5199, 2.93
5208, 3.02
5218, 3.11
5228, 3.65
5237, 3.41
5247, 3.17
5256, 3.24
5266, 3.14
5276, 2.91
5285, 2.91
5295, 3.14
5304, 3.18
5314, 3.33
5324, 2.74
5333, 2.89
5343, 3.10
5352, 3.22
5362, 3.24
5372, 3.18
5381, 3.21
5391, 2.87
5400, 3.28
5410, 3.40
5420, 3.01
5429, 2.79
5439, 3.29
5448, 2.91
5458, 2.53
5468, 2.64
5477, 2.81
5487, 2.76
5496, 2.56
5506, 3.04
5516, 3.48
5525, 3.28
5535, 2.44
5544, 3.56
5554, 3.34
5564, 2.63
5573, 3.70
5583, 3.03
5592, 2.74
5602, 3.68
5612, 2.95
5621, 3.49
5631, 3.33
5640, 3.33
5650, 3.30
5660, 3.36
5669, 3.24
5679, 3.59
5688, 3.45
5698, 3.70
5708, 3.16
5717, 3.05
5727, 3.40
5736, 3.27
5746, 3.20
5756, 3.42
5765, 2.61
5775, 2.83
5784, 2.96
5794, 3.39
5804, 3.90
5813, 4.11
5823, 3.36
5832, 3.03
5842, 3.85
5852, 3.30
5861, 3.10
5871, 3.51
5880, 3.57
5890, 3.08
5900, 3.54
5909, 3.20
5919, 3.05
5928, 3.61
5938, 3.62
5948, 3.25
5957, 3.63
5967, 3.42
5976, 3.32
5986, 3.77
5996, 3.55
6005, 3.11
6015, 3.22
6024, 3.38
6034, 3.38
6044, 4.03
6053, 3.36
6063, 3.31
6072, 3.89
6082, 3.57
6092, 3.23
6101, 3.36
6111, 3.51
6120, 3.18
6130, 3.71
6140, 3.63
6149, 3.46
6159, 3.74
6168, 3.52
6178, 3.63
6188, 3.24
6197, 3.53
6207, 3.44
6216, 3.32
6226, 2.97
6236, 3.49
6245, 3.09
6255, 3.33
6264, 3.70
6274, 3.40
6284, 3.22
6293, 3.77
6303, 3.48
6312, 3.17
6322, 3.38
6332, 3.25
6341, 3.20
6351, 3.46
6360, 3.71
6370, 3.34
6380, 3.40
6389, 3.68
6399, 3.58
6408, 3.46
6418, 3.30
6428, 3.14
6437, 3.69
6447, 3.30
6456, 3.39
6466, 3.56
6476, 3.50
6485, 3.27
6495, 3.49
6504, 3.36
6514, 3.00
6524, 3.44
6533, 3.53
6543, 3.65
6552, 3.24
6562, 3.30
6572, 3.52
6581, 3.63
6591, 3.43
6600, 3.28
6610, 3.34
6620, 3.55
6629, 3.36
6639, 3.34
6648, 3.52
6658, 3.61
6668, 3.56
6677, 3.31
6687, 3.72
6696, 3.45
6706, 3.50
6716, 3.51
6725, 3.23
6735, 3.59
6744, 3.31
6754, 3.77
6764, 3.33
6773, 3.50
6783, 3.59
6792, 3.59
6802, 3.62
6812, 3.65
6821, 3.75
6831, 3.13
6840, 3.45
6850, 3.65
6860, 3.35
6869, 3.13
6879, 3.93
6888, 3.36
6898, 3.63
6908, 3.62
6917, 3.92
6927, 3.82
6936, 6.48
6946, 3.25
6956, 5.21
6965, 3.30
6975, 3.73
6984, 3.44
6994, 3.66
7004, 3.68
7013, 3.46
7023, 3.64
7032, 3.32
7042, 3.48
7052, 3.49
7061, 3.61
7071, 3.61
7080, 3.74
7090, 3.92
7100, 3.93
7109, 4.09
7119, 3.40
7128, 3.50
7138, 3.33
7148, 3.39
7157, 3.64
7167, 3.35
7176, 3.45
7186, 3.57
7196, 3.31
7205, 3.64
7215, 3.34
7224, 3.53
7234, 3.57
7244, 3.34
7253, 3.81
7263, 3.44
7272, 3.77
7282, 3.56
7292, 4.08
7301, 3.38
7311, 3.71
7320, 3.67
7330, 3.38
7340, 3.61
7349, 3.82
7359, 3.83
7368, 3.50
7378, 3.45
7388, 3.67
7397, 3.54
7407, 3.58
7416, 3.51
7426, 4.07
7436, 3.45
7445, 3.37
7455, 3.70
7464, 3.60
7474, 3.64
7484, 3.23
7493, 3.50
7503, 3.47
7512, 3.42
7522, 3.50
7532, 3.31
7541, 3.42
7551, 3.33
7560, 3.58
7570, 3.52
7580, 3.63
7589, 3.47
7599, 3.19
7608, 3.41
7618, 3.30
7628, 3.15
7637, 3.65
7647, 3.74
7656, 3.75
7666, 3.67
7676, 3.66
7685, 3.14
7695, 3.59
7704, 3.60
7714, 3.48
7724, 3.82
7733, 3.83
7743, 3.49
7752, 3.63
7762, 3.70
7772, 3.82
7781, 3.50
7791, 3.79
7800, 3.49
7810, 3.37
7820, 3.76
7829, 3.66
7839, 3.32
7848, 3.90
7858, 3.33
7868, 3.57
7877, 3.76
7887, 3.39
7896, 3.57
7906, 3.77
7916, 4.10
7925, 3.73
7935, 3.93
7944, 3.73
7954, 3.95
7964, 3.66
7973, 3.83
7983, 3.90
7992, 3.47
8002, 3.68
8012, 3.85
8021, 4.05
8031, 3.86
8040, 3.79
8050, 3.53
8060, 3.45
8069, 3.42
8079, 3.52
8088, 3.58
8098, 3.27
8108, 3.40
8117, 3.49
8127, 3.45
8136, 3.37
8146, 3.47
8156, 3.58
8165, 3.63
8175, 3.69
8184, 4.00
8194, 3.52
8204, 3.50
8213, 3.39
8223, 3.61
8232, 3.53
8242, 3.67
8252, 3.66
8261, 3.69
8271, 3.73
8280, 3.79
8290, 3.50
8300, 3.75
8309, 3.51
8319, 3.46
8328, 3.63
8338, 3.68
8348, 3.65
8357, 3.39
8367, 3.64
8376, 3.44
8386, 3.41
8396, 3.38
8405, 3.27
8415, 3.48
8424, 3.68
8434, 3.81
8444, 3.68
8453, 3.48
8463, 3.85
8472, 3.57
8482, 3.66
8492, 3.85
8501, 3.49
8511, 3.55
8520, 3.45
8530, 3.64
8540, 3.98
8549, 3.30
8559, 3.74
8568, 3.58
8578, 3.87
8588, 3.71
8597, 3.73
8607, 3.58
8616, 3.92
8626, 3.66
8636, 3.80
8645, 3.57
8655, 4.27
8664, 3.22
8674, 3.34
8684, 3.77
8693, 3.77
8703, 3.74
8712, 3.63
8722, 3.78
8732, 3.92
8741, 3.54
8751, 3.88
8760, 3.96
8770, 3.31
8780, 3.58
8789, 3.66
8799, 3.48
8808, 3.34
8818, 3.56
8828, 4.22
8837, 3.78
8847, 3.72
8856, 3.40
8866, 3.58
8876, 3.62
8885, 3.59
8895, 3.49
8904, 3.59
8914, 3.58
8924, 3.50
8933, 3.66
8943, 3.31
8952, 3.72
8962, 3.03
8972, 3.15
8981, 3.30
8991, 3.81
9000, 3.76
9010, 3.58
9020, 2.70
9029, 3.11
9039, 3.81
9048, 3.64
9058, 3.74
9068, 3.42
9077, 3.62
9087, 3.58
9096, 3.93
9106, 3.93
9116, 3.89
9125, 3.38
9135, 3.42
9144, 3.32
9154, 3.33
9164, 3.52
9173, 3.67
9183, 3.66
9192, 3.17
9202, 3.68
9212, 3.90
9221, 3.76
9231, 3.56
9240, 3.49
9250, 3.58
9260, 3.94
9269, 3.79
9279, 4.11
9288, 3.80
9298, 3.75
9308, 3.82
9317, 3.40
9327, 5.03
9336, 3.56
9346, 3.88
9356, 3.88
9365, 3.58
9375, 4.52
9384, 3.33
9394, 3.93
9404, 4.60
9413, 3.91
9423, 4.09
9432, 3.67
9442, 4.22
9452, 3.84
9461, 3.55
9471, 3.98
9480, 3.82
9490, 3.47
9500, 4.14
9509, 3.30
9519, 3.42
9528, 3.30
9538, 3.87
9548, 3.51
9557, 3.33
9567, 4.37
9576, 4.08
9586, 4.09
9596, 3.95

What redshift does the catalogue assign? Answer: 0.056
